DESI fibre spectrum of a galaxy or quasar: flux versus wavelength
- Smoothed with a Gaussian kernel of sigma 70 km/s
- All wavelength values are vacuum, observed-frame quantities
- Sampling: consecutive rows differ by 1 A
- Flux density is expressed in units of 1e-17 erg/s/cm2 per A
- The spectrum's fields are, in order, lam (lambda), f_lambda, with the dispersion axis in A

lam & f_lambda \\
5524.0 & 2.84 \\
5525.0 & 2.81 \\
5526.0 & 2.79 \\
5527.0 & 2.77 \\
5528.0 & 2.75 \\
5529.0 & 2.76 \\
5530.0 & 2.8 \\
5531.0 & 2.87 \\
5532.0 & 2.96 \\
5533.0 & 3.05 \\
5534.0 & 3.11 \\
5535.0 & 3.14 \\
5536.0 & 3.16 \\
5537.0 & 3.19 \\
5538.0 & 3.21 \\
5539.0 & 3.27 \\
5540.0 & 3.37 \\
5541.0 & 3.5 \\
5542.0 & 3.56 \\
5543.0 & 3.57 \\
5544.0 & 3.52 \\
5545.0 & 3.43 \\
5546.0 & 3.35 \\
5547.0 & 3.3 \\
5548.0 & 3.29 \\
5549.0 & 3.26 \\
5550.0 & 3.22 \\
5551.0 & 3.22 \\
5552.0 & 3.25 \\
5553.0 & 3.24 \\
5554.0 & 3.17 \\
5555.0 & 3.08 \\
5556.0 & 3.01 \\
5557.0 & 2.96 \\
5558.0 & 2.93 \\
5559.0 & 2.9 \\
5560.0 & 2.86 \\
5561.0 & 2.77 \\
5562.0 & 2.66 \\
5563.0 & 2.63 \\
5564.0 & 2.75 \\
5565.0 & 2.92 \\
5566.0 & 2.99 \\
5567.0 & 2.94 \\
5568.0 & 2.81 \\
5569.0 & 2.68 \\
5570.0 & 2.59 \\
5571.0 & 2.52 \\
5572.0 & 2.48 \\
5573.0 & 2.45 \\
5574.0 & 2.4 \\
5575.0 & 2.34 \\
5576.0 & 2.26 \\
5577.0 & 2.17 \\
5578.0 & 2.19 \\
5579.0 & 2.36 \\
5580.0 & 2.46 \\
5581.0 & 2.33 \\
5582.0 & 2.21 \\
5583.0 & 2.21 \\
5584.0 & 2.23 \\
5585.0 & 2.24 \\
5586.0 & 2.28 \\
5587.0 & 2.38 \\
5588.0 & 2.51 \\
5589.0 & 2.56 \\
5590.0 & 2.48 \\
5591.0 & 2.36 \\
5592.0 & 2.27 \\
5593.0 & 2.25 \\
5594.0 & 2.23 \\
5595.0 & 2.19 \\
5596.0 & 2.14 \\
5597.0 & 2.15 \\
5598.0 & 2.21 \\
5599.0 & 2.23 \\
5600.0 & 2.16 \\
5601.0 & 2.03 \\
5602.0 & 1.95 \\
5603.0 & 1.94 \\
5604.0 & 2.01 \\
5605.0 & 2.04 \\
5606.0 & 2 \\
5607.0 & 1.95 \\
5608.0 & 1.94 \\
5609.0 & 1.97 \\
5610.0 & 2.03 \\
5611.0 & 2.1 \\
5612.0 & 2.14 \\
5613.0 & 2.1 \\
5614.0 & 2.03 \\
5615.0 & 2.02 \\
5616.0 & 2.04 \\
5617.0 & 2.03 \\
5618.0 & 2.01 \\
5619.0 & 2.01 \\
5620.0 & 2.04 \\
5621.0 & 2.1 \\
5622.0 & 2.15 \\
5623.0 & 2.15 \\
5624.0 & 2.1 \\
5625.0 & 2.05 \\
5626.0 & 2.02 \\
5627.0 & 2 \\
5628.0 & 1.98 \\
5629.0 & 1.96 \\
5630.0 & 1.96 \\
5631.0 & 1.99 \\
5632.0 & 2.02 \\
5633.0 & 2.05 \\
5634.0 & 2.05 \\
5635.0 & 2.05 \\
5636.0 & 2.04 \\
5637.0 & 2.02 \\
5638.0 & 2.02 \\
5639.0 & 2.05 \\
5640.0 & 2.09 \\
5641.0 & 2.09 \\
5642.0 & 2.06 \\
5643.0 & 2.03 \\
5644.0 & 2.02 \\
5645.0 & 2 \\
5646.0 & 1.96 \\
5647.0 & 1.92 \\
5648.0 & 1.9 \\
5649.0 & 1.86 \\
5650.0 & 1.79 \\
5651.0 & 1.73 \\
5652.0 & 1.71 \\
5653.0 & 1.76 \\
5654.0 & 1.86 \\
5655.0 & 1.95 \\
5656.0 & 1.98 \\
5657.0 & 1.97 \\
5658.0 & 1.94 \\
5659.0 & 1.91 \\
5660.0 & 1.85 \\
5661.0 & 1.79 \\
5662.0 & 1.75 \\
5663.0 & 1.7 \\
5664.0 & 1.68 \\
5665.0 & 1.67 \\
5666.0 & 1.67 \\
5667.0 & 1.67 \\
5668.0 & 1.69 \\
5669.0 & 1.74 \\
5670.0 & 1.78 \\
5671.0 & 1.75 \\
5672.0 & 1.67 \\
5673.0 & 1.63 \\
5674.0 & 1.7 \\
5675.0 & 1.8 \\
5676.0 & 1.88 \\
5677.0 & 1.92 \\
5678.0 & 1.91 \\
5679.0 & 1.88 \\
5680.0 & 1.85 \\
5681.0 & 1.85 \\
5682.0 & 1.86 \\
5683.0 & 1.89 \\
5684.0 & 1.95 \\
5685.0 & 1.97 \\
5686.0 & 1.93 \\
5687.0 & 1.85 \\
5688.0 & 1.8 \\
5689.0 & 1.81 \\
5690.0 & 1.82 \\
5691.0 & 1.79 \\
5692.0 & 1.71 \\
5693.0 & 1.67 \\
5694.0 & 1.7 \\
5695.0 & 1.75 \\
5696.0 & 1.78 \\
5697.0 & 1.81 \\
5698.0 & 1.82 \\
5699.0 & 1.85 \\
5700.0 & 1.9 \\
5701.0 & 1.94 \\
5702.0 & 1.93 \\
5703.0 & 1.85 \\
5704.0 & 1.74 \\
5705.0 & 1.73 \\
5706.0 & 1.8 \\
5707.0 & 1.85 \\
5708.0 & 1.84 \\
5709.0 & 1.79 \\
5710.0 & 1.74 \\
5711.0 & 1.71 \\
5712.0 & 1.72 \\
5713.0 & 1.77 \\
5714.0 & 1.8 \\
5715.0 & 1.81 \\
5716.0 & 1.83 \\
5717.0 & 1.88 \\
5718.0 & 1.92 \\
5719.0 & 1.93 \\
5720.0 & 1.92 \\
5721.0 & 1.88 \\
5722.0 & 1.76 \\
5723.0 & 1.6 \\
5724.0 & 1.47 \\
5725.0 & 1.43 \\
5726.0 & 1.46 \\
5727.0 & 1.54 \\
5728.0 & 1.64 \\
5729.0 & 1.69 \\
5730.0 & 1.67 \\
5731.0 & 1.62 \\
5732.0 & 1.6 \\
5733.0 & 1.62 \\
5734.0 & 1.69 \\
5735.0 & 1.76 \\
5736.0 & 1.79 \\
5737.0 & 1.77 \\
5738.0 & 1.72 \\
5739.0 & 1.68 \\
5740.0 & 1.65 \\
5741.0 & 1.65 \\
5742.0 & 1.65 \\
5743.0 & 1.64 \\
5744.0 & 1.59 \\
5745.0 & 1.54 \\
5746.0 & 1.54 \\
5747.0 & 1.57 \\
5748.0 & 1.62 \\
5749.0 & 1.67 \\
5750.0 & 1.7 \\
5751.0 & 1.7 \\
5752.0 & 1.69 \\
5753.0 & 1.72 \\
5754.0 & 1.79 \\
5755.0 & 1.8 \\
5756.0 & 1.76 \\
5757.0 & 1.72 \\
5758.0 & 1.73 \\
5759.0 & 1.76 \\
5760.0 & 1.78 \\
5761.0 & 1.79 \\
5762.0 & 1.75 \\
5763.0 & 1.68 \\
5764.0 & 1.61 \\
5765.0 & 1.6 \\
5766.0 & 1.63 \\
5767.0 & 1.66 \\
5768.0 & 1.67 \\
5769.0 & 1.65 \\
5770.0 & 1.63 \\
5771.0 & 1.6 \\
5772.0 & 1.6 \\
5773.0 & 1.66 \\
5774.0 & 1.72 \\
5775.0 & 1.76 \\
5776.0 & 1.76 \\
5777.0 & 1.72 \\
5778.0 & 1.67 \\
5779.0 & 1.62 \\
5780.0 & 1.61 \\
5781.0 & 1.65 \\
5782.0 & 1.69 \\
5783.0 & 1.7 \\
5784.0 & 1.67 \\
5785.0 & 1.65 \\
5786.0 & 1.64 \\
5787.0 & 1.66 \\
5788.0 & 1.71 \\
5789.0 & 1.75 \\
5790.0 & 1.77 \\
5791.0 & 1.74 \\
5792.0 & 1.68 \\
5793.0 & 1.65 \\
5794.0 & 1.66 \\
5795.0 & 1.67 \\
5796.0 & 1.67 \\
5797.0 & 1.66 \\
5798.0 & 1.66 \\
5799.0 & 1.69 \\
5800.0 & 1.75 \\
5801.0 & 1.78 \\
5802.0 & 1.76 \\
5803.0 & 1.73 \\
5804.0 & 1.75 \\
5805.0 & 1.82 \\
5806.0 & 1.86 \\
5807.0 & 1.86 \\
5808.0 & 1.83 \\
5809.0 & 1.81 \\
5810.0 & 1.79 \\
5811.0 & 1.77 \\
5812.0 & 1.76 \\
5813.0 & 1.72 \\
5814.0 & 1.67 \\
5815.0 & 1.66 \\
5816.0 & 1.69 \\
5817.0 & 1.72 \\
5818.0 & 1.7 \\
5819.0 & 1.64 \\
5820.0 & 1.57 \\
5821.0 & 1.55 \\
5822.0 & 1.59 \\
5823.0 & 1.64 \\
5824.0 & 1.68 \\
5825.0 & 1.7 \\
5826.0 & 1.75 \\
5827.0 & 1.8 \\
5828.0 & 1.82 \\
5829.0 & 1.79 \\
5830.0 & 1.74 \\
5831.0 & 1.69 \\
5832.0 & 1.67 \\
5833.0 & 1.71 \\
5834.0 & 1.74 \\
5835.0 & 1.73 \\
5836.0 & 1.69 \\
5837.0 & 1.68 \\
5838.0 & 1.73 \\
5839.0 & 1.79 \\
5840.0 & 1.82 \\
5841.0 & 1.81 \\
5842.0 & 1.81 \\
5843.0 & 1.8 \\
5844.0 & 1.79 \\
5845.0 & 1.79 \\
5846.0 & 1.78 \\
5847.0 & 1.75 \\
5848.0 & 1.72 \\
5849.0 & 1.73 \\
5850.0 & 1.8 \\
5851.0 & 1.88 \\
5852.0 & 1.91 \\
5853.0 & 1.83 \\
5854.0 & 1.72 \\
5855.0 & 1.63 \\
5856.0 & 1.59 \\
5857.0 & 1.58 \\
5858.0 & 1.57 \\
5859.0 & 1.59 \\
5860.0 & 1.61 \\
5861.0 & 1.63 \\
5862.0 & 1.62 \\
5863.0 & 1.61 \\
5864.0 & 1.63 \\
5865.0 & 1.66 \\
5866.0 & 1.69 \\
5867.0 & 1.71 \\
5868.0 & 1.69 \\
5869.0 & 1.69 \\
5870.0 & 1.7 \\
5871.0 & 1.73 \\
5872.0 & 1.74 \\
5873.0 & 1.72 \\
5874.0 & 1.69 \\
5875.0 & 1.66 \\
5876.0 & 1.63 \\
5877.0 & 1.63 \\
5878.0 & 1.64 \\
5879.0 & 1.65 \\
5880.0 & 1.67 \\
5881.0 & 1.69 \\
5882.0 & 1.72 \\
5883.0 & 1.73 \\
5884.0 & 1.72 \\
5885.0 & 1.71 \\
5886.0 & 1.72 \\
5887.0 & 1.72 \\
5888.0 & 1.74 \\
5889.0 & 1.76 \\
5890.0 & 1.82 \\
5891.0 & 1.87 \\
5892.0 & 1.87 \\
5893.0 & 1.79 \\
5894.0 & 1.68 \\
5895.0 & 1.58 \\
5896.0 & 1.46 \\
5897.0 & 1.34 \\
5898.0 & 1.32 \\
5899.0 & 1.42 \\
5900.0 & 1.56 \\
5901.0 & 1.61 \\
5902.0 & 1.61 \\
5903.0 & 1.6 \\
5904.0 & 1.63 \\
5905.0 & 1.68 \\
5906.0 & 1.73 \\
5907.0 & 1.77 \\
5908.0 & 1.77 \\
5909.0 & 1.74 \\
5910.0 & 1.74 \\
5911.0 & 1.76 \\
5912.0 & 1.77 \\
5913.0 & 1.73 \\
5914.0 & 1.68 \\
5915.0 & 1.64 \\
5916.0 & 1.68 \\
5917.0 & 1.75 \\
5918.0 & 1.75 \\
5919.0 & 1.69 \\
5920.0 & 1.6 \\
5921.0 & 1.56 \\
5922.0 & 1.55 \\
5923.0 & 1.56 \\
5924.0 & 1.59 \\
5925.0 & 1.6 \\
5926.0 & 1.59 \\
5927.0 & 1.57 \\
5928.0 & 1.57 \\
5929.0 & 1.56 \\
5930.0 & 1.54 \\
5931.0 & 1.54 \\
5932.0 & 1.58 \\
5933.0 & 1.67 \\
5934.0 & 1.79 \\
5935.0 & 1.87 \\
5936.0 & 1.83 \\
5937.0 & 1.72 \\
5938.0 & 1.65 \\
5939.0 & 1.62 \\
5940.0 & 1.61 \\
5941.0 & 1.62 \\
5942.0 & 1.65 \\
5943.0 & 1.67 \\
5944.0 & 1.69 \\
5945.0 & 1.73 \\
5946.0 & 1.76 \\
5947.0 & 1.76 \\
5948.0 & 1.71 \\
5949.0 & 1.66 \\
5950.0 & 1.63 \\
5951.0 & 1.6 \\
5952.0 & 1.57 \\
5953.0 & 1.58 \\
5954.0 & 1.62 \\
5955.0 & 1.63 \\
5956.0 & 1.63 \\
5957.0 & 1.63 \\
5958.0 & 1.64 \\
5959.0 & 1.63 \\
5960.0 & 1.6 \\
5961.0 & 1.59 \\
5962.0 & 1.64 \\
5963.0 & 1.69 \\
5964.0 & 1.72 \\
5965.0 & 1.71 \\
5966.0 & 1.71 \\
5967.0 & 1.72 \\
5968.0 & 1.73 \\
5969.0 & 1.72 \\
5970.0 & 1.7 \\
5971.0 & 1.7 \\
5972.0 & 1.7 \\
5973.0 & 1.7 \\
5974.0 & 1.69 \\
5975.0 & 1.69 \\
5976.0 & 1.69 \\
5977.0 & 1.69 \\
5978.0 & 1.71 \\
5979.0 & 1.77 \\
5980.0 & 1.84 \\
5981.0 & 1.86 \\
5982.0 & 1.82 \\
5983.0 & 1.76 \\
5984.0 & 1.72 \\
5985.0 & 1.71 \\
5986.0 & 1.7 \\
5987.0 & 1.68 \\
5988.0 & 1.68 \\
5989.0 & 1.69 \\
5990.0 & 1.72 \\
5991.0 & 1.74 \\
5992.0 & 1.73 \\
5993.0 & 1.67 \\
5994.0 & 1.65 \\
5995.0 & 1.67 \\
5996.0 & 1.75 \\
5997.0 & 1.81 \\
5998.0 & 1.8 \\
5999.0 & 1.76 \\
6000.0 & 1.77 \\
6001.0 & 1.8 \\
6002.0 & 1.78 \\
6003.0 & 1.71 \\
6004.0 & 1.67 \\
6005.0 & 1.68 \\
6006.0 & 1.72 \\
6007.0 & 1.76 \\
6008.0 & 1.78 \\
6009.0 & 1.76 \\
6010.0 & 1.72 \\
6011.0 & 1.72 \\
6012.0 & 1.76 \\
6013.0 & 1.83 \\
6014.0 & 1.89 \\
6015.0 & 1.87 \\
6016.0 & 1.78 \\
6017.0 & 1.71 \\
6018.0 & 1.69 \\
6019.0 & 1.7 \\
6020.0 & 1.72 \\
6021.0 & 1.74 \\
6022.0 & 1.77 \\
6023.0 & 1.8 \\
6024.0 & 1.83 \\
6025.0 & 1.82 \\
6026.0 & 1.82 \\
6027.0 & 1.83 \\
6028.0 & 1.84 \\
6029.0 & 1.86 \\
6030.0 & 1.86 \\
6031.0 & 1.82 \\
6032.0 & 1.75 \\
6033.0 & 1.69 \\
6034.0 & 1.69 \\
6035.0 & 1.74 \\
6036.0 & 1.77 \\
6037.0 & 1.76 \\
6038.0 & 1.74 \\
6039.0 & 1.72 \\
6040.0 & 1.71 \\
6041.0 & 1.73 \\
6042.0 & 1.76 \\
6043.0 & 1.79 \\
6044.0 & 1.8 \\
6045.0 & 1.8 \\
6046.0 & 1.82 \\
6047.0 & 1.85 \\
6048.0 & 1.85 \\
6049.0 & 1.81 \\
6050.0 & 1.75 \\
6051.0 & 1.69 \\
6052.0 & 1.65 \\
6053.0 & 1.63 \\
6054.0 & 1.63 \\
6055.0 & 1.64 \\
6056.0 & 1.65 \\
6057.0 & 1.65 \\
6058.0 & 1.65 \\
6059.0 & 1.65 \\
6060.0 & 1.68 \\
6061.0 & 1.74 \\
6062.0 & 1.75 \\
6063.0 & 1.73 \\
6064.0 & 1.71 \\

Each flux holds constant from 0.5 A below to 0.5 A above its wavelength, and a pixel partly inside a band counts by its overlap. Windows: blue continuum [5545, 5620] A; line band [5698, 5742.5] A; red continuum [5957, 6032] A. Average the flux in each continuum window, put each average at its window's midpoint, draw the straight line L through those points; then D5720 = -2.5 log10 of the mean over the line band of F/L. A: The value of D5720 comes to 0.266 mag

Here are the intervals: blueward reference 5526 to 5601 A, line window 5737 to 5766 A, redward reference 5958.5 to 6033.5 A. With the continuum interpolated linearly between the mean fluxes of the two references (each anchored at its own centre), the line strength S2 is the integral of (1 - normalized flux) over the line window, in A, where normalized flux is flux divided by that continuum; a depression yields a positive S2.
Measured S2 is 7.9 A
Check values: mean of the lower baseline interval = 2.75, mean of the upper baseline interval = 1.74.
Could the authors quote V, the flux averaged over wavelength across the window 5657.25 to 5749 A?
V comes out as 1.75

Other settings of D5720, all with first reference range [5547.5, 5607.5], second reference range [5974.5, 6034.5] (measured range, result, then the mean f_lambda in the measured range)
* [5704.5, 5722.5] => 0.25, 1.82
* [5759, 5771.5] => 0.29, 1.67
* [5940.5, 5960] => 0.12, 1.65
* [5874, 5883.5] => 0.18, 1.67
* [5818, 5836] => 0.22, 1.69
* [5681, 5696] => 0.26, 1.82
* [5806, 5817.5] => 0.19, 1.76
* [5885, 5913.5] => 0.16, 1.67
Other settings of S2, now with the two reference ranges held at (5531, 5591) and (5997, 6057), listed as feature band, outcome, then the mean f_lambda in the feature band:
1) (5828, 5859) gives 6.3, 1.74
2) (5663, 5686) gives 7.0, 1.79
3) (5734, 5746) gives 3.7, 1.67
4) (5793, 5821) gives 6.7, 1.72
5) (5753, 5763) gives 2.6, 1.76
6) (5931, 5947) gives 2.2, 1.69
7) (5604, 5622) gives 4.5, 2.03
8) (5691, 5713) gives 6.3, 1.79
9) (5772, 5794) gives 6.0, 1.69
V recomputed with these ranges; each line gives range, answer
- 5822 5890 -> 1.71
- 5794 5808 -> 1.74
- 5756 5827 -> 1.7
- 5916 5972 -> 1.66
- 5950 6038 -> 1.73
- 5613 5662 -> 1.98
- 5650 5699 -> 1.8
